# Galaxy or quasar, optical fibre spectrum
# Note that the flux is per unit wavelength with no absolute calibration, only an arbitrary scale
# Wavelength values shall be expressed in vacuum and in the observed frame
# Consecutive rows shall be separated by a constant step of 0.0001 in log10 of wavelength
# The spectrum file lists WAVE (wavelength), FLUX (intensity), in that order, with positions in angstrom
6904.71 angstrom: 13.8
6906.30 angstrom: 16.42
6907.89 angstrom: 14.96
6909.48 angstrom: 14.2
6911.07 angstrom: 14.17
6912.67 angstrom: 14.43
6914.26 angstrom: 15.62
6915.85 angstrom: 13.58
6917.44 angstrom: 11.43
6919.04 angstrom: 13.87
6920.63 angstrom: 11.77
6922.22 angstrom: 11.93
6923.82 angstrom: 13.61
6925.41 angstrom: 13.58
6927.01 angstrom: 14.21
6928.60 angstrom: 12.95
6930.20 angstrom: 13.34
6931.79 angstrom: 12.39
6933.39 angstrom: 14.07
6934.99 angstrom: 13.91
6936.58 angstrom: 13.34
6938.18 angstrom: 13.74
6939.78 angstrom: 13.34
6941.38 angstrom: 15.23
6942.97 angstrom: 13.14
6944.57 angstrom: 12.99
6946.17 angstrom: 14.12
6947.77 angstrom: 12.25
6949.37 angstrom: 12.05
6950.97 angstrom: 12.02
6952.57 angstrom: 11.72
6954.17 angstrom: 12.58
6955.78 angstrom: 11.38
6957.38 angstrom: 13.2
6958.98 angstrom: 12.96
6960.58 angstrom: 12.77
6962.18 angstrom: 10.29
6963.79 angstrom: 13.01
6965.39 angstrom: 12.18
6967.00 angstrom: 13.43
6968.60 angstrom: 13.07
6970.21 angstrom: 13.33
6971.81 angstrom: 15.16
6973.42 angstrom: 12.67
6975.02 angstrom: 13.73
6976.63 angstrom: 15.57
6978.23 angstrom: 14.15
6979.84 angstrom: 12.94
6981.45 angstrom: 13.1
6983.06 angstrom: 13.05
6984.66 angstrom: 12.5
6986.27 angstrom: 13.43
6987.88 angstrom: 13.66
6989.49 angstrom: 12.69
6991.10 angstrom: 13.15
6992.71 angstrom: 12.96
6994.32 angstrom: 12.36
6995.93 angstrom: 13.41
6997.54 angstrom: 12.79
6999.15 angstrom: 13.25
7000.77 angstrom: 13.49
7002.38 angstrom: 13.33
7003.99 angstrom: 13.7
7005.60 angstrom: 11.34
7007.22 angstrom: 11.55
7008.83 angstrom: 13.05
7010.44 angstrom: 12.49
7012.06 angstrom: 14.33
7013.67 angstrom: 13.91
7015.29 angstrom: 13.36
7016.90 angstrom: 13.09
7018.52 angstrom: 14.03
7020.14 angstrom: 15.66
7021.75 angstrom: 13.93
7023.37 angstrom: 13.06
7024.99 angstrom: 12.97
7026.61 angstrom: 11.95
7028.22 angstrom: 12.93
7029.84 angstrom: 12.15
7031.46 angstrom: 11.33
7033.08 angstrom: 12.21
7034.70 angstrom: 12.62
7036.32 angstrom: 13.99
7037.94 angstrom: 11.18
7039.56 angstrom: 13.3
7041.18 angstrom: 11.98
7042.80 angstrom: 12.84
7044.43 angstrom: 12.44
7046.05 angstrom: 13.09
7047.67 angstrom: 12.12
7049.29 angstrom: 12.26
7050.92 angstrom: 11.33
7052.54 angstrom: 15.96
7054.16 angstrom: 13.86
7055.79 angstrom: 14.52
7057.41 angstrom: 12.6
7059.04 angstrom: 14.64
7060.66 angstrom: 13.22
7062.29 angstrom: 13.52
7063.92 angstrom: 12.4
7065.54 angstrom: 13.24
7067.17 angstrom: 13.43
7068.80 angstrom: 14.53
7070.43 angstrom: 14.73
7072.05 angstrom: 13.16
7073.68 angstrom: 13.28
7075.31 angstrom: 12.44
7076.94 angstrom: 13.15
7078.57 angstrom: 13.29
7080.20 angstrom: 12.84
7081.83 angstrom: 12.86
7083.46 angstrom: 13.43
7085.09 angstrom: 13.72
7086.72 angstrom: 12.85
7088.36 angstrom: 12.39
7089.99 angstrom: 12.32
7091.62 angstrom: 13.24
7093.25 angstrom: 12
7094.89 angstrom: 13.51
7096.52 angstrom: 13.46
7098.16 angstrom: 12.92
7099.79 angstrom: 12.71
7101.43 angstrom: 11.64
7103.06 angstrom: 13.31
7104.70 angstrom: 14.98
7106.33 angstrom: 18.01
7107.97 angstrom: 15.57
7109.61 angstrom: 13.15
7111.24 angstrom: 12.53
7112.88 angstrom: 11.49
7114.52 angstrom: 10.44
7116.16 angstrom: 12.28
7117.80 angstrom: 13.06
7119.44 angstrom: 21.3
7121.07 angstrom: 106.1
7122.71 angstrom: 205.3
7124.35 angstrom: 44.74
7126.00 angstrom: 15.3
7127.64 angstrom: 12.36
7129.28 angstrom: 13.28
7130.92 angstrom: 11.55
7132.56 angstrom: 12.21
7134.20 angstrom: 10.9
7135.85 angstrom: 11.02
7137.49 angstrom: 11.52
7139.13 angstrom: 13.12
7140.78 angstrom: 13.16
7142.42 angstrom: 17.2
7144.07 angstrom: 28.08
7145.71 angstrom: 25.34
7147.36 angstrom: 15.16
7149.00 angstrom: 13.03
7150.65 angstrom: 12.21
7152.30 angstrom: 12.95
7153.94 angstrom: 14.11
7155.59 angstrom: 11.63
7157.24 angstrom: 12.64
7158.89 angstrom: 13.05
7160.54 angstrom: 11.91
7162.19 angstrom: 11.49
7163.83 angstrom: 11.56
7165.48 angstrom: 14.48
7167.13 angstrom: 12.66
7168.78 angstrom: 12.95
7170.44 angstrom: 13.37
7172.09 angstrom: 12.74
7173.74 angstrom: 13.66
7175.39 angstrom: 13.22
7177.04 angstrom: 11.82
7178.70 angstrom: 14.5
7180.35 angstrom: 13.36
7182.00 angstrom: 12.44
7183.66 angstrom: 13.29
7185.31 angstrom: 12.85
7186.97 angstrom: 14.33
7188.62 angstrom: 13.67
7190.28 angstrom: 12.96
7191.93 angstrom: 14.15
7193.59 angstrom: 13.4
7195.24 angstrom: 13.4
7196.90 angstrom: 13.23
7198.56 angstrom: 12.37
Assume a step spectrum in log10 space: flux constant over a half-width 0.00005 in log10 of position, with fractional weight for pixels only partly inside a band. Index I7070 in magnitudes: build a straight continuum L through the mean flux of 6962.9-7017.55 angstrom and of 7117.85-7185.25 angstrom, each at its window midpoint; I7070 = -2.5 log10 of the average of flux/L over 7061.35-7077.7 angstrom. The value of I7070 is 0.28 mag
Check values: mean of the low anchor 13.2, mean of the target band 13.4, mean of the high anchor 21.5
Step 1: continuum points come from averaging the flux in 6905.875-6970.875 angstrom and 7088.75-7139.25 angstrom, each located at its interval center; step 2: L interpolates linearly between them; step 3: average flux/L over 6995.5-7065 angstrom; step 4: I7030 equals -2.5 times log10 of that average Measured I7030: 0.38 mag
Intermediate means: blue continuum 13.2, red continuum 23.5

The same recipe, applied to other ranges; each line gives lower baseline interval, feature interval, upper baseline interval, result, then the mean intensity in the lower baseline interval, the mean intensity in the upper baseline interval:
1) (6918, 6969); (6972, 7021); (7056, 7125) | 0.18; 12.9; 20.9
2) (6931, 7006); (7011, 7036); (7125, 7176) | 0.01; 13.1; 13.9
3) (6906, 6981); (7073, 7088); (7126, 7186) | 0.04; 13.3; 13.7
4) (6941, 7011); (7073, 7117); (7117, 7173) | 0.47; 13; 23.2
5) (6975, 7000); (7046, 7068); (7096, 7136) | 0.46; 13.3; 26.3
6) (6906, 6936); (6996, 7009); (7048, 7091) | 0.05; 13.7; 13.3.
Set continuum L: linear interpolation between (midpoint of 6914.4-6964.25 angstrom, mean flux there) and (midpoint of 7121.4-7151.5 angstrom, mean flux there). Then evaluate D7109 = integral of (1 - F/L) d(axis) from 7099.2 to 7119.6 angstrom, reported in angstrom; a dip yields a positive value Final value 9.7 angstrom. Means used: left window 13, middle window 13.7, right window 28.2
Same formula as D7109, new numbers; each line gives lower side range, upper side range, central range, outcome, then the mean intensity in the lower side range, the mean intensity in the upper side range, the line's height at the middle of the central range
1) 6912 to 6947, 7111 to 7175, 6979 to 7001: 3.89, 13.5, 21.8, 15.8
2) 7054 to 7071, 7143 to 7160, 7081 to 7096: 1.41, 13.7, 15.8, 14.3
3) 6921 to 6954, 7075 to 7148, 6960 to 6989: 3.15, 13.2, 21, 14.8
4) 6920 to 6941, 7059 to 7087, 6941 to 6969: 1.39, 13.3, 13.4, 13.3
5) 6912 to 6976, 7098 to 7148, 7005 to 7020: 3.76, 13.1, 24.7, 17.5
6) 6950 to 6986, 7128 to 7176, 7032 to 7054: 0.92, 13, 13.8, 13.3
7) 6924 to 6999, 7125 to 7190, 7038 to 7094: 1.46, 13.1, 13.8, 13.5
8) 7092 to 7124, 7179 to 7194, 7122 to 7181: 4.59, 28.7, 13.4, 20.2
